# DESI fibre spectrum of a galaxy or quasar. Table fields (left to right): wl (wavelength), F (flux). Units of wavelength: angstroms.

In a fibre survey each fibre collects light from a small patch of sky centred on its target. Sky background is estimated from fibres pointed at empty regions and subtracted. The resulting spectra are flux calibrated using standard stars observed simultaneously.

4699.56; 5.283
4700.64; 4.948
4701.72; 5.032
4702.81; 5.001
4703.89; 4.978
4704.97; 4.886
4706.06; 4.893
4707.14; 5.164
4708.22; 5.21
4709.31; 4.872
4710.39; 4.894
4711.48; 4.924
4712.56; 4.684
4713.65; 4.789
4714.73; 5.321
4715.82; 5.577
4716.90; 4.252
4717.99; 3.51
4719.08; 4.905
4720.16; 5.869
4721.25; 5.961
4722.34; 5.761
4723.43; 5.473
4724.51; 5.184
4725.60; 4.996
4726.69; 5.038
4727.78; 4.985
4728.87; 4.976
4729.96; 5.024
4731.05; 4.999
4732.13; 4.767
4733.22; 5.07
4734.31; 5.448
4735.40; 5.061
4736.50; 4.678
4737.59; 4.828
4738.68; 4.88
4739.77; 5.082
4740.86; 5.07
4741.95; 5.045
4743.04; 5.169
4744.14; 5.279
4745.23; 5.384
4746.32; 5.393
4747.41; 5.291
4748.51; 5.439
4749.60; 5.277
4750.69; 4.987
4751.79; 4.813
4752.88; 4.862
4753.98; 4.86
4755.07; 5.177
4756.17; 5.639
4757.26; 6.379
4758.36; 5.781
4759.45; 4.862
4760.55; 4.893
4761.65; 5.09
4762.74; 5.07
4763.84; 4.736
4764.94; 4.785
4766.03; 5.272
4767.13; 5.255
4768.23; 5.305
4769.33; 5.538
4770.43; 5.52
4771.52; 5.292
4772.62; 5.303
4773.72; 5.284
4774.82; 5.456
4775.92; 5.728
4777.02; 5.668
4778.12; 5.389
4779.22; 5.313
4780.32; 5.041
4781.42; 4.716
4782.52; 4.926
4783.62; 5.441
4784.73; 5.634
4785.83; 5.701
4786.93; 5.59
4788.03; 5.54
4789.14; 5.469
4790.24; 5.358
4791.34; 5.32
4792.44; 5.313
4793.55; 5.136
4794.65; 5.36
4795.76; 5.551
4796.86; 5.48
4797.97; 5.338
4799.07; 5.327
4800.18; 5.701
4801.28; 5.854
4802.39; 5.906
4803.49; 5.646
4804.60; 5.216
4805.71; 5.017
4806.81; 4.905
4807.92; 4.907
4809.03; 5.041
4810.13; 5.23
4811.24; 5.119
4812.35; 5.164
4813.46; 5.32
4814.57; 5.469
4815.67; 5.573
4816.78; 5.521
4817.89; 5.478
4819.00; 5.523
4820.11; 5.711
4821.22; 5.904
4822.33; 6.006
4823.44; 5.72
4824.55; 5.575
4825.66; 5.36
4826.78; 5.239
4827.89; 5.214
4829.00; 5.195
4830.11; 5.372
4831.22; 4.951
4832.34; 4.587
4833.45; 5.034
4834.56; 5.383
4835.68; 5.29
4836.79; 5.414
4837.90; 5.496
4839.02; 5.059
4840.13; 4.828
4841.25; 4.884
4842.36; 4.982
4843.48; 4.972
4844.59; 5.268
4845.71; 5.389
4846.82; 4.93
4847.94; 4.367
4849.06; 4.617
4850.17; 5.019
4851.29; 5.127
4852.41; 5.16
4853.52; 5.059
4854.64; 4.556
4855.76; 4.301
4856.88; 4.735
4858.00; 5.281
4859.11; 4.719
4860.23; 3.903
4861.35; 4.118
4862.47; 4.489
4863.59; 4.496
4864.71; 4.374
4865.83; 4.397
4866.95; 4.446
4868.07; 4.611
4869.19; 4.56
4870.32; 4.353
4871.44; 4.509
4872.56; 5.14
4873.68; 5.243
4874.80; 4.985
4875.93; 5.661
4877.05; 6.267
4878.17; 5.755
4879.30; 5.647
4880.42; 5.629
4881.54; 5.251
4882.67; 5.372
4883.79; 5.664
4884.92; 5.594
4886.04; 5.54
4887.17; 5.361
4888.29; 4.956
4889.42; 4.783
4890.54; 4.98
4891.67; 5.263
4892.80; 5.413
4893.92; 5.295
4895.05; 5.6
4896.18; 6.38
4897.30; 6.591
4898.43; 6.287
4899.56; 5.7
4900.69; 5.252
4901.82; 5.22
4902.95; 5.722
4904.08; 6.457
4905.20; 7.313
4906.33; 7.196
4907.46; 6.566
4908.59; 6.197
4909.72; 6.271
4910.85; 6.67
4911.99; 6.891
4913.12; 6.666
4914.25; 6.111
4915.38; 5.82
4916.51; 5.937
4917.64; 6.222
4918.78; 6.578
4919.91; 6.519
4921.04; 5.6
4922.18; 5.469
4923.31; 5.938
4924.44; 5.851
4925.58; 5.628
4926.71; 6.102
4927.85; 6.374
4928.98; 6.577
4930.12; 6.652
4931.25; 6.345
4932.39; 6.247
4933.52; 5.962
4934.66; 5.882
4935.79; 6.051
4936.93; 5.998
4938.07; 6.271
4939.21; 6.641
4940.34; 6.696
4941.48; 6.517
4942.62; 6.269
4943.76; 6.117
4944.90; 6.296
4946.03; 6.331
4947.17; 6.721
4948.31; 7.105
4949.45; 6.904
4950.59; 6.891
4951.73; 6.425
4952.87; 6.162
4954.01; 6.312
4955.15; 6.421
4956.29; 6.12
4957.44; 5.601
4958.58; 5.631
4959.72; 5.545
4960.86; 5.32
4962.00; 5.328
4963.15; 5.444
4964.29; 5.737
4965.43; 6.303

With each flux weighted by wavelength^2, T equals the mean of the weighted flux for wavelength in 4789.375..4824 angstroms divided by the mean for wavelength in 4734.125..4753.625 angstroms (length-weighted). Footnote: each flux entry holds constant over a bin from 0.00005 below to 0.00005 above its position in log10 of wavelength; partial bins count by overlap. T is 1.1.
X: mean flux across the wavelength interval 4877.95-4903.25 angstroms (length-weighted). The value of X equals 5.53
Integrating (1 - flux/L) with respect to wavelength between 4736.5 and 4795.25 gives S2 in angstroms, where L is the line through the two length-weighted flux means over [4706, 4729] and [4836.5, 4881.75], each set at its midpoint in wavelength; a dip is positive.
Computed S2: -2.9 angstroms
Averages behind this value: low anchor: 5.06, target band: 5.26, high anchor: 4.92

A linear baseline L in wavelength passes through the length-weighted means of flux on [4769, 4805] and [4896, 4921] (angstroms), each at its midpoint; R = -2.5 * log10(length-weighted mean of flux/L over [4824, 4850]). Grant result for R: 0.135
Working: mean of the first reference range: 5.43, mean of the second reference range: 6.28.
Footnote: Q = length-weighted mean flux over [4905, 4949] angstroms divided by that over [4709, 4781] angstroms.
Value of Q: 1.22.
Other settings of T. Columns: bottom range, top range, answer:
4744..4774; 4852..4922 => 1.10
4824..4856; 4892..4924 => 1.25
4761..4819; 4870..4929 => 1.14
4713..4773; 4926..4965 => 1.31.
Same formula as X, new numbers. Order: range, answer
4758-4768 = 5.08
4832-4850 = 5.04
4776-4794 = 5.36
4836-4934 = 5.49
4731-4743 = 5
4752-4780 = 5.29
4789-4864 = 5.17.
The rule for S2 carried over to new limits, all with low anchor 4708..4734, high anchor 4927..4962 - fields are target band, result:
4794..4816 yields 0.6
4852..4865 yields 2.7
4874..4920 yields 1.0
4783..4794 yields -0.1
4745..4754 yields 0.1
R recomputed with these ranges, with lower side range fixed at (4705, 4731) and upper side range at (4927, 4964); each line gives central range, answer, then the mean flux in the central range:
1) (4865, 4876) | 0.226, 4.74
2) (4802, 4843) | 0.057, 5.3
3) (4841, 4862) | 0.191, 4.81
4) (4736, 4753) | 0.018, 5.1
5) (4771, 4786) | 0.004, 5.34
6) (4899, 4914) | -0.052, 6.31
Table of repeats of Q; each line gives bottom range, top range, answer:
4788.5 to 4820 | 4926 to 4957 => 1.19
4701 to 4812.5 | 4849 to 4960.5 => 1.10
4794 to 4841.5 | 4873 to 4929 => 1.10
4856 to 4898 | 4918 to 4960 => 1.22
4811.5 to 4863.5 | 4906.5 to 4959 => 1.23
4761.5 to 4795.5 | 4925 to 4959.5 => 1.19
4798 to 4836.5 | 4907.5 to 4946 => 1.16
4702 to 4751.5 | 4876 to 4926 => 1.16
